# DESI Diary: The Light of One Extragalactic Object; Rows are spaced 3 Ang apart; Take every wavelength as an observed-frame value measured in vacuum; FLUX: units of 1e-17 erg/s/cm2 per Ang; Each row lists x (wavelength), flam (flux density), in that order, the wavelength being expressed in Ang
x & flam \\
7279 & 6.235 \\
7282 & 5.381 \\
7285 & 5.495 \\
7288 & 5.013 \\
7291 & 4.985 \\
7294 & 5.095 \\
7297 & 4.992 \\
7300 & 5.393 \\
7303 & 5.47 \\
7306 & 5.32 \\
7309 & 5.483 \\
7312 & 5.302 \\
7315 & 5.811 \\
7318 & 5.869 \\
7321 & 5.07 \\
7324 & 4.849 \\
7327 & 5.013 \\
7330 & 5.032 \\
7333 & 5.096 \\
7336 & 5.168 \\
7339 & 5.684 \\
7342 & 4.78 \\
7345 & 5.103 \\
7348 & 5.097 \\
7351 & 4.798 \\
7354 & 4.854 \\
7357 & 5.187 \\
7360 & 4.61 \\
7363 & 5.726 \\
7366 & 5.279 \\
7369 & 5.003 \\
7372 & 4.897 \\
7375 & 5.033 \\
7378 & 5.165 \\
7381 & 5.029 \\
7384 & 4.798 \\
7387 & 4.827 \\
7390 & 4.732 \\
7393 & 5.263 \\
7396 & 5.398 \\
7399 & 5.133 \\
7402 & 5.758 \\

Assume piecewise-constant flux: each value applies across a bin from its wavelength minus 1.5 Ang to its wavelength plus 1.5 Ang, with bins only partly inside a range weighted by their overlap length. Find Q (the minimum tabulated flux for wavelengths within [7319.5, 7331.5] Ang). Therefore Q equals 4.849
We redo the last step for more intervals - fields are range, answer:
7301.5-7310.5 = 5.32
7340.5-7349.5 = 4.78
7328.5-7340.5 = 5.032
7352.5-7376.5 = 4.61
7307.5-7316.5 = 5.302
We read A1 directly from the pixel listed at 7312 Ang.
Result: 5.302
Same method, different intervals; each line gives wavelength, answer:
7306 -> 5.32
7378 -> 5.165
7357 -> 5.187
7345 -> 5.103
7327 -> 5.013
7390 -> 4.732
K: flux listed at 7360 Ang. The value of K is 4.61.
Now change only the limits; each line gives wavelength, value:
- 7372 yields 4.897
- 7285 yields 5.495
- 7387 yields 4.827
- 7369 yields 5.003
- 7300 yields 5.393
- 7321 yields 5.07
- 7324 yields 4.849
